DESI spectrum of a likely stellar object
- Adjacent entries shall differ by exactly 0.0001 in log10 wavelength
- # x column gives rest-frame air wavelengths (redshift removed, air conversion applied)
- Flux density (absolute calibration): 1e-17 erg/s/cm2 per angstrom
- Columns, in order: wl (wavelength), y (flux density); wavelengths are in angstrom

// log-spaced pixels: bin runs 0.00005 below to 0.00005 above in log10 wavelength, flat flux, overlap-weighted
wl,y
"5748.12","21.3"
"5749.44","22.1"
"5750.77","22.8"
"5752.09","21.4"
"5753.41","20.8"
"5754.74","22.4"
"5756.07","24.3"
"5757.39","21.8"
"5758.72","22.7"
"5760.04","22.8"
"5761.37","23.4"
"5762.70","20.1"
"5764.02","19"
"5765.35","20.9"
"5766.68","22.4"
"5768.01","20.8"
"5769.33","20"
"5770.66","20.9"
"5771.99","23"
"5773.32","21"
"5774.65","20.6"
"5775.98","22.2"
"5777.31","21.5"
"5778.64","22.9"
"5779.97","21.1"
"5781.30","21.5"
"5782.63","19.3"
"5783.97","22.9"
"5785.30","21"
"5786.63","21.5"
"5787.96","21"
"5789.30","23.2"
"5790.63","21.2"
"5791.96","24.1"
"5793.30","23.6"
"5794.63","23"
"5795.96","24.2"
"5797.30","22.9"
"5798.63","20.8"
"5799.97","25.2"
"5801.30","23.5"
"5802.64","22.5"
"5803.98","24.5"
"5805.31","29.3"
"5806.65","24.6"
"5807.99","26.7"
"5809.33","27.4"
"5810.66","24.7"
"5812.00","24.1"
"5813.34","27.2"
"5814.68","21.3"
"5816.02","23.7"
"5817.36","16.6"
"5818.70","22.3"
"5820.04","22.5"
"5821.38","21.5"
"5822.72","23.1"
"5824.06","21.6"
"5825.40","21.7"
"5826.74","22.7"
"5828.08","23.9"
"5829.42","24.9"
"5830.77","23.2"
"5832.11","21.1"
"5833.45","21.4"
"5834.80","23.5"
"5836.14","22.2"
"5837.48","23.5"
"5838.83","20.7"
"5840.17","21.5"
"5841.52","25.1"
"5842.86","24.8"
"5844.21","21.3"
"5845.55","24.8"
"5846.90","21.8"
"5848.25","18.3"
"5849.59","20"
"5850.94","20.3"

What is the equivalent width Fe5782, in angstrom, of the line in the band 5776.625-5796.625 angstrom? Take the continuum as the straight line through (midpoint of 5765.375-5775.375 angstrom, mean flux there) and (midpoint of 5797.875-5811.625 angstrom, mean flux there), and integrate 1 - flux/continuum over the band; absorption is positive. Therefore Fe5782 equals 0.7 angstrom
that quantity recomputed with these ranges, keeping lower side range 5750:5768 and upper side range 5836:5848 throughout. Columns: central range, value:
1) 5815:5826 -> 0.43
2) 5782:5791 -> 0.28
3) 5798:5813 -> -1.72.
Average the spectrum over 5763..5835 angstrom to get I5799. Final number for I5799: 22.6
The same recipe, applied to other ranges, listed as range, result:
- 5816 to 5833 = 22.2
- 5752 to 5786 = 21.6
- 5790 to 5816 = 24.2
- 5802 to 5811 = 25.7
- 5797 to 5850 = 23.1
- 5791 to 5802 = 23.4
